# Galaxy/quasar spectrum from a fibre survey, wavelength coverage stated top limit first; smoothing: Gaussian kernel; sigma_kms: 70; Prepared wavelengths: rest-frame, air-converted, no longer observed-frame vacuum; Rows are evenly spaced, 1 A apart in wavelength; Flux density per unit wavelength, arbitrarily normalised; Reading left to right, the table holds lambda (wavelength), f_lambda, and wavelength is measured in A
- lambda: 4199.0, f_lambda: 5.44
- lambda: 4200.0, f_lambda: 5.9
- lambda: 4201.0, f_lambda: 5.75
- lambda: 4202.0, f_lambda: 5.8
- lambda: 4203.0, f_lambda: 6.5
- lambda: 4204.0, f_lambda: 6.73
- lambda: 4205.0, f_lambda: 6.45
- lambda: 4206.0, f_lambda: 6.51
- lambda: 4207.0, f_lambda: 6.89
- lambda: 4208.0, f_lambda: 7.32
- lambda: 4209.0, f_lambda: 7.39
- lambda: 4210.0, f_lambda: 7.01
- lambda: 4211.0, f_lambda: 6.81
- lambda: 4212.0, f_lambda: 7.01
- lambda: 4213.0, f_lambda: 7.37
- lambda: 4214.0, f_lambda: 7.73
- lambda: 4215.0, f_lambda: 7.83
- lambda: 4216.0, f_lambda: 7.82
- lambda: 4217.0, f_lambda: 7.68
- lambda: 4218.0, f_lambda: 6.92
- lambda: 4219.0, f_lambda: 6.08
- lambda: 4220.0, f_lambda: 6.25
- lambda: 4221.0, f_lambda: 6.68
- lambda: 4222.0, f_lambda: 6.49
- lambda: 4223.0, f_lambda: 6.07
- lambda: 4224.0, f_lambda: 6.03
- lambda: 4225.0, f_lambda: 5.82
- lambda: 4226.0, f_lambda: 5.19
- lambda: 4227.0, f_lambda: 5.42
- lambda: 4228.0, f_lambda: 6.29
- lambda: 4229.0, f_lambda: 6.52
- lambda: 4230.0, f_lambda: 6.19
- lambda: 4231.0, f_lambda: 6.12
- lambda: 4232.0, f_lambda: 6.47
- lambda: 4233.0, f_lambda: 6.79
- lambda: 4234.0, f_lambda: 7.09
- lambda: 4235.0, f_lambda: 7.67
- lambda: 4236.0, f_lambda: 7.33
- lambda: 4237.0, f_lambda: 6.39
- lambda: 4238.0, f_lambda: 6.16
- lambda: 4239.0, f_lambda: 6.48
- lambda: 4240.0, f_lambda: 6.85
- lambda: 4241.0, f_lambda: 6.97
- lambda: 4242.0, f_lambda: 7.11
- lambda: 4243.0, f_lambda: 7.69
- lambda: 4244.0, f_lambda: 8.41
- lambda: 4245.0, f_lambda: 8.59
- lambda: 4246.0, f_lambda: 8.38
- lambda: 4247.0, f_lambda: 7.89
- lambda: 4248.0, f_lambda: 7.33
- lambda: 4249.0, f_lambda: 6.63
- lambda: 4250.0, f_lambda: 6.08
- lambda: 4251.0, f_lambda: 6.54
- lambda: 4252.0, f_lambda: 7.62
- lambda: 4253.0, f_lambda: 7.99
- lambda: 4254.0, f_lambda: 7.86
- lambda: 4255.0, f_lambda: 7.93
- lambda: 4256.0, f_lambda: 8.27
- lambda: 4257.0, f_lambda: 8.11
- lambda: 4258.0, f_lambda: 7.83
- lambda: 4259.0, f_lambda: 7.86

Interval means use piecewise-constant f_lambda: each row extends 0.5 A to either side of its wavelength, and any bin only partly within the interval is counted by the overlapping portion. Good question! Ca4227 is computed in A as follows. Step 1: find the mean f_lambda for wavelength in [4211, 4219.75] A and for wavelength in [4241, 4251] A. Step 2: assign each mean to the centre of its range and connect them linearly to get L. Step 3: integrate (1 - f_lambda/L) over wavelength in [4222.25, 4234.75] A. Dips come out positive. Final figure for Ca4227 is 2.0 A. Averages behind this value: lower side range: 7.25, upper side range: 7.49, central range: 6.2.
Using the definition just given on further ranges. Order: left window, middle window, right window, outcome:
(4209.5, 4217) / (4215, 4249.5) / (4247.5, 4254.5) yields 2.06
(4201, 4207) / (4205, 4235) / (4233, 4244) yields -0.10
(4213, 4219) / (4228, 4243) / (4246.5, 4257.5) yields 1.45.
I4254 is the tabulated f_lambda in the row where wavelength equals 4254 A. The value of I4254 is 7.86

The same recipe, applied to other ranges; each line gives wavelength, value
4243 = 7.69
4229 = 6.52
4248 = 7.33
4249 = 6.63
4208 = 7.32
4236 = 7.33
